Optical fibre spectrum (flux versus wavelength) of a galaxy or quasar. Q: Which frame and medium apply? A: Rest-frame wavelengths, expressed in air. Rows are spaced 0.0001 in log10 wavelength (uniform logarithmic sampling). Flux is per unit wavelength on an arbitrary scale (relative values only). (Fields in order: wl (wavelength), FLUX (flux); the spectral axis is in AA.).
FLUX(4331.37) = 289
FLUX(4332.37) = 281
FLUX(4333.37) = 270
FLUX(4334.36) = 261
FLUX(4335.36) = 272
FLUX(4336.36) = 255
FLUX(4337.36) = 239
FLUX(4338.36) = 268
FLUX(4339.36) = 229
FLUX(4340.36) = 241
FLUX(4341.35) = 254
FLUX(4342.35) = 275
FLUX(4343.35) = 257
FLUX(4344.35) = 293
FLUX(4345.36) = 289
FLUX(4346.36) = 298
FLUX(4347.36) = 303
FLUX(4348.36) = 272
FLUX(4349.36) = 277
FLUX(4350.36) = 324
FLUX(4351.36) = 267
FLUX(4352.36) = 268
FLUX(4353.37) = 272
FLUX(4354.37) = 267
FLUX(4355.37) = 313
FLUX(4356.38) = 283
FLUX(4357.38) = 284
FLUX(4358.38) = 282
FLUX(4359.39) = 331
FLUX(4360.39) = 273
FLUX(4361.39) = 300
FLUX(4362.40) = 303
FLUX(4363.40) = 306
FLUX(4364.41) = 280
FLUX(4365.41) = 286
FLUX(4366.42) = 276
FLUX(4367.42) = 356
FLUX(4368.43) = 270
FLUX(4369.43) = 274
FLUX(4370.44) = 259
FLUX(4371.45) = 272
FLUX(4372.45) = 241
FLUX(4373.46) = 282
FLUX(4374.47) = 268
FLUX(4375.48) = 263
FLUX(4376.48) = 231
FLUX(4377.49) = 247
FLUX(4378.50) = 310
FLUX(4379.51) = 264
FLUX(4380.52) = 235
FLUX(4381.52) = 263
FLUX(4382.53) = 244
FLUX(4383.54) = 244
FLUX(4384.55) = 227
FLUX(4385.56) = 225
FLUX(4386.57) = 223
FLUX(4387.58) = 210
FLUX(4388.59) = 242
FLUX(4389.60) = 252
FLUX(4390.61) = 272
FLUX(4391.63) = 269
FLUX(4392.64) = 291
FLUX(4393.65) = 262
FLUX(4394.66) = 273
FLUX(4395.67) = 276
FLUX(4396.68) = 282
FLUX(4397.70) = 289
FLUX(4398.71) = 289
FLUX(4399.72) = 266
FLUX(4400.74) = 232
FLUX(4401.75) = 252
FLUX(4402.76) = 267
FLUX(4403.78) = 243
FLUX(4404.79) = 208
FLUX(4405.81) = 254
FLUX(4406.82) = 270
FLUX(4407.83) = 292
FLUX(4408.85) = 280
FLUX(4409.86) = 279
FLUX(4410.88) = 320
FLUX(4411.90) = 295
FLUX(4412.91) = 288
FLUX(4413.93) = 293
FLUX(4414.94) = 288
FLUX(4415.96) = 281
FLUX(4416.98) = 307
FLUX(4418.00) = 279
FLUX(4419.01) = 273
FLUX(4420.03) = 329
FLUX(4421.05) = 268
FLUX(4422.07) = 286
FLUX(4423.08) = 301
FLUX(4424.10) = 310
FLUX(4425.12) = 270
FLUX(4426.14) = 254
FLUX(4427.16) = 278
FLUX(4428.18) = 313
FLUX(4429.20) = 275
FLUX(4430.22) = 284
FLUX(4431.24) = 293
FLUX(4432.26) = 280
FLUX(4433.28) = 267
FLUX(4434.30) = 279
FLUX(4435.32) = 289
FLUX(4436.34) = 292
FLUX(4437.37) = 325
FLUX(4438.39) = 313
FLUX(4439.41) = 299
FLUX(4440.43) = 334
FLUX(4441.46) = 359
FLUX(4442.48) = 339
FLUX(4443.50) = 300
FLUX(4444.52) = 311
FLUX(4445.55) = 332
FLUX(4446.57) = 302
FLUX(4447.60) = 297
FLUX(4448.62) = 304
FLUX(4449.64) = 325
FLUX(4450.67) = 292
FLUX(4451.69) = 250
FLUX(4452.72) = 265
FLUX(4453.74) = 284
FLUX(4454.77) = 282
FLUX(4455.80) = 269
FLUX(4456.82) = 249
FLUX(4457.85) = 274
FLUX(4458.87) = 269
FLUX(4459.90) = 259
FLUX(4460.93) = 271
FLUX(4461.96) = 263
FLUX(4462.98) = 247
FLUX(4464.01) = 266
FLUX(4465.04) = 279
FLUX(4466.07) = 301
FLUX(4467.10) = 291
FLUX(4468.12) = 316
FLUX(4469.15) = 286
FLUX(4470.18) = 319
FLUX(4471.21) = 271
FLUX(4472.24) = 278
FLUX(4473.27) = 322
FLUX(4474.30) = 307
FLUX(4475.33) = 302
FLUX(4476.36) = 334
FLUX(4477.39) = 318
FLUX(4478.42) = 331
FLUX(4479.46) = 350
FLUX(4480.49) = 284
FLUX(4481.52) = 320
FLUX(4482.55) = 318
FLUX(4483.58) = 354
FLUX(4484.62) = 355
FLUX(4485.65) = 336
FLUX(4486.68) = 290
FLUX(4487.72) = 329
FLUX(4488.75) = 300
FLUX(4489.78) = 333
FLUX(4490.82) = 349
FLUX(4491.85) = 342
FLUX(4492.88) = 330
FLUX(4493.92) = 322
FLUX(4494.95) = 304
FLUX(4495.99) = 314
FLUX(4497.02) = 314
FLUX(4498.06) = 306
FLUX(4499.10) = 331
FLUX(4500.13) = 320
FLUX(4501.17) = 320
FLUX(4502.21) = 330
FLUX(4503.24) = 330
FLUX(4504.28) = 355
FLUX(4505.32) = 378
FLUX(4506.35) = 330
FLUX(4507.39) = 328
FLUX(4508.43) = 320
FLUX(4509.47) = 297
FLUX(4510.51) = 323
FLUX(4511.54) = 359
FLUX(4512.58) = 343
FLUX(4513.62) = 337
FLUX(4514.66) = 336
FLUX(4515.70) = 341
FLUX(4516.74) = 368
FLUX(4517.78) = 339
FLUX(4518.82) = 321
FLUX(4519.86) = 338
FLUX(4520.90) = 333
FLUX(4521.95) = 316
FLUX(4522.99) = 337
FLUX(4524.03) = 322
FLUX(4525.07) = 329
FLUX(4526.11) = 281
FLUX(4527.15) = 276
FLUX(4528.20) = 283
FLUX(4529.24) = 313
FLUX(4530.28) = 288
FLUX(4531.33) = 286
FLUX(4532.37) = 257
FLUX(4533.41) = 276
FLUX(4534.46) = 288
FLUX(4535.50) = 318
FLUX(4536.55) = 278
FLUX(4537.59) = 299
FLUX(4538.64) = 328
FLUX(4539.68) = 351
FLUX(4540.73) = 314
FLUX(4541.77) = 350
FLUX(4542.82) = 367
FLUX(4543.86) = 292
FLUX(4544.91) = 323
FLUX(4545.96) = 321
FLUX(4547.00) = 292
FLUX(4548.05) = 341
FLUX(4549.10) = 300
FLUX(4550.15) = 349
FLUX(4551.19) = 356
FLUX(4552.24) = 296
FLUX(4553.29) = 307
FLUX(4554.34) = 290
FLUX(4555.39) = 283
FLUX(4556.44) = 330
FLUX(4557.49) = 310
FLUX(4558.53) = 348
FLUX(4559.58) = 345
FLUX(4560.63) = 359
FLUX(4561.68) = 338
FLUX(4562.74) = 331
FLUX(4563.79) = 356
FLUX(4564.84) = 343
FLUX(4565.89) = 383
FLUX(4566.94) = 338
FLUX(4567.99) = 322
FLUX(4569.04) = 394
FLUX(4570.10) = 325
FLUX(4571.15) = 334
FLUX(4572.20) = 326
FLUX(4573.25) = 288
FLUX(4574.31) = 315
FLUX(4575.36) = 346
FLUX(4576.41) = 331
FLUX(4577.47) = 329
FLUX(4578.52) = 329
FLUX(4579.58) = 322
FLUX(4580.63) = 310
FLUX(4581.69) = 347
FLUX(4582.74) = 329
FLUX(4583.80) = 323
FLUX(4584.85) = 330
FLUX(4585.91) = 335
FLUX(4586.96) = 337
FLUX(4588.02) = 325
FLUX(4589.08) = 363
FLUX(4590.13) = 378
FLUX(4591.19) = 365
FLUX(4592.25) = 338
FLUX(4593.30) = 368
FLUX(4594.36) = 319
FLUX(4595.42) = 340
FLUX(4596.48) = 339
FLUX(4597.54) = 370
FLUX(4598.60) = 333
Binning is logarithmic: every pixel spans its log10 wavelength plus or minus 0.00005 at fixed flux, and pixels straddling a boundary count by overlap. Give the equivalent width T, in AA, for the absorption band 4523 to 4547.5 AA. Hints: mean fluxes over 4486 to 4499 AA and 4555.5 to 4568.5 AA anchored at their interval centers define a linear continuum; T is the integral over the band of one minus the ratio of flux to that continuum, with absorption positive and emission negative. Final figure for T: 1.92 AA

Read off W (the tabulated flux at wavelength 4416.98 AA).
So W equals 307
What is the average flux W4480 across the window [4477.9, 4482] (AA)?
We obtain 321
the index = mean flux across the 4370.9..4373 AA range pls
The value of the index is 257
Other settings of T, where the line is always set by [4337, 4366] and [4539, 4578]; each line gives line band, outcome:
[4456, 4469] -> 1.4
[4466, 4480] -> 0.0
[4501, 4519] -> -1.0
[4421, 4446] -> 0.2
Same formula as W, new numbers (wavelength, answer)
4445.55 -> 332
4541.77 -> 350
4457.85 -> 274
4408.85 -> 280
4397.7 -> 289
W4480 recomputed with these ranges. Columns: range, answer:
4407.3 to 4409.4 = 286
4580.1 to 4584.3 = 327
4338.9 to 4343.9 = 252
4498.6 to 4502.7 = 325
